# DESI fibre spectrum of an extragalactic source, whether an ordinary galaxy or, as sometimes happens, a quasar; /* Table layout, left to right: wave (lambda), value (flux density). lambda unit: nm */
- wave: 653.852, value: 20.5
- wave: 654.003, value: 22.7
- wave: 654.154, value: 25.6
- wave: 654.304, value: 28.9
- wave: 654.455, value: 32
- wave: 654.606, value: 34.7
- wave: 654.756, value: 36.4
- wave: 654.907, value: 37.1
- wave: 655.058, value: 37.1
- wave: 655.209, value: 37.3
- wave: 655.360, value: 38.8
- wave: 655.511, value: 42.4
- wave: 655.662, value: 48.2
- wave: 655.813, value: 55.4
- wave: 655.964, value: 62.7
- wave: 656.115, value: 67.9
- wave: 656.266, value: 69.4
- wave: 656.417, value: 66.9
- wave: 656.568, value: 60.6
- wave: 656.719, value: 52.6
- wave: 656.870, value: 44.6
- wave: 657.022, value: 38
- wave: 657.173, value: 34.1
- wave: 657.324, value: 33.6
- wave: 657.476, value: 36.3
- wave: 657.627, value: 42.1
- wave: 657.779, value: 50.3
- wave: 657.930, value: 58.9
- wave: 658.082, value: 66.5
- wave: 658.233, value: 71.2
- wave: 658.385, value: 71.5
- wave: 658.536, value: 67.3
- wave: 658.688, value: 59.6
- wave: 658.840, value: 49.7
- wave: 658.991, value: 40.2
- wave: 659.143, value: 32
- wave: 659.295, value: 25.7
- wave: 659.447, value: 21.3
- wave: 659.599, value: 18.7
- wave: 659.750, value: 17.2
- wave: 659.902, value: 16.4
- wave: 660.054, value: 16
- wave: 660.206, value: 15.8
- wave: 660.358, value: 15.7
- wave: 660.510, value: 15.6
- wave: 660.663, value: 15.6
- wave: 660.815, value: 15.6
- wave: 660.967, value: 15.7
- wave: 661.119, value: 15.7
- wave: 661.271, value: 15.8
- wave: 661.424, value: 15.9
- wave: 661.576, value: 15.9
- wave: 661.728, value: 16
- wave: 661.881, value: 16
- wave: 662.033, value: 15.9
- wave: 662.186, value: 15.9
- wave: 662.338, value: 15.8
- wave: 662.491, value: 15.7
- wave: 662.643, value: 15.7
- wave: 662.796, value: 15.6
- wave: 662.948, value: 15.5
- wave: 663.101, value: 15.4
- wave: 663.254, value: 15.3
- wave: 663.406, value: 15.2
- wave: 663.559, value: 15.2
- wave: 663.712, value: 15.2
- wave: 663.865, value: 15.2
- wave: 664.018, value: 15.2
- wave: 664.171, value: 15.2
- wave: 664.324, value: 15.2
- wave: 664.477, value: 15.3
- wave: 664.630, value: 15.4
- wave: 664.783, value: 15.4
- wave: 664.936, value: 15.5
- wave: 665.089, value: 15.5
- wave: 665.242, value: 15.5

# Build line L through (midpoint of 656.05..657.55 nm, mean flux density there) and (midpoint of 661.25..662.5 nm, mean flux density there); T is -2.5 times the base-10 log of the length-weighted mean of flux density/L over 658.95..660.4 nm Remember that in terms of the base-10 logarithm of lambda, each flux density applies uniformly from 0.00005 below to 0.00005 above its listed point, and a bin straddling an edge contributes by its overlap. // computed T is 0.41 mag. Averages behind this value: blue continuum 50.3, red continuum 15.9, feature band 21.6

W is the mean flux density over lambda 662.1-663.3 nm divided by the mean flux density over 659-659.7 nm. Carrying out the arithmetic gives 0.6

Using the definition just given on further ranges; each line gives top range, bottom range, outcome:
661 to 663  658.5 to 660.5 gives 0.54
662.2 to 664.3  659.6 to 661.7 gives 0.96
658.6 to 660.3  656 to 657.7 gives 0.57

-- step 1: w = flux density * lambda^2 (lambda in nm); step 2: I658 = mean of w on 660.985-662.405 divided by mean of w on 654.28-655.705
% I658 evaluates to 0.43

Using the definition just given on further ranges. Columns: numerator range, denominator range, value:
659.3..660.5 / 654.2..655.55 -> 0.50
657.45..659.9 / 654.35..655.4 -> 1.26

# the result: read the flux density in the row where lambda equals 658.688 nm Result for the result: 59.6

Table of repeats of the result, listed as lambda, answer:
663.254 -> 15.3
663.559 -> 15.2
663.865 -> 15.2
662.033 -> 15.9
